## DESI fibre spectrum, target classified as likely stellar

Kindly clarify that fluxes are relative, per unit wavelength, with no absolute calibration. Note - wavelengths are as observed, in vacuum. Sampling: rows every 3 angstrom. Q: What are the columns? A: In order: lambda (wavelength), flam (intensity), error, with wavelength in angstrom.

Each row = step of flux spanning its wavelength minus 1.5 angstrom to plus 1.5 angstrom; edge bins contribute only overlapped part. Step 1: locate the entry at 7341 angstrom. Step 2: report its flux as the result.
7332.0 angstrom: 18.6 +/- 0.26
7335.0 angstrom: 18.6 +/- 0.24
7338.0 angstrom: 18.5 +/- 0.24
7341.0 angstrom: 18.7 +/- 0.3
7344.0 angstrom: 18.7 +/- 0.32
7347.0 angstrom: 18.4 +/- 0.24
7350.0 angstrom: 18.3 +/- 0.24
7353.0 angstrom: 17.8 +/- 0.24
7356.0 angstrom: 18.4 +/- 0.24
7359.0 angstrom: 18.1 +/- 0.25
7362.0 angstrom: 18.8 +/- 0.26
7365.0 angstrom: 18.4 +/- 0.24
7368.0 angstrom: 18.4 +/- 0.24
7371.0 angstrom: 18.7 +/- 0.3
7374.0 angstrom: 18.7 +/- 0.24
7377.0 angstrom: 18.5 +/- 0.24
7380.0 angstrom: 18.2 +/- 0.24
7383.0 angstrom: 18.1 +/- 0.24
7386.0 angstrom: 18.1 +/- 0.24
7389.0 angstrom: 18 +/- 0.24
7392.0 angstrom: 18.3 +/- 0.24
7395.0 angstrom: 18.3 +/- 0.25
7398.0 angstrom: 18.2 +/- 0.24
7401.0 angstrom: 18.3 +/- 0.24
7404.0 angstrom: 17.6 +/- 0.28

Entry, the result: 18.7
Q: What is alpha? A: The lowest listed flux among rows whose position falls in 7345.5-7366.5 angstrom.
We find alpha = 17.8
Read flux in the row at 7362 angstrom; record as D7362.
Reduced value 18.8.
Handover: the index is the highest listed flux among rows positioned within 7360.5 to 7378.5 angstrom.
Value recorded 18.8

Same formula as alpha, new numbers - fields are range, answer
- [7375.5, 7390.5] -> 18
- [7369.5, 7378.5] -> 18.5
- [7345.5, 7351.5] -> 18.3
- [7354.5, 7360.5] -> 18.1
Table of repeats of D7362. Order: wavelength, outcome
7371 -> 18.7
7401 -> 18.3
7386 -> 18.1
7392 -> 18.3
